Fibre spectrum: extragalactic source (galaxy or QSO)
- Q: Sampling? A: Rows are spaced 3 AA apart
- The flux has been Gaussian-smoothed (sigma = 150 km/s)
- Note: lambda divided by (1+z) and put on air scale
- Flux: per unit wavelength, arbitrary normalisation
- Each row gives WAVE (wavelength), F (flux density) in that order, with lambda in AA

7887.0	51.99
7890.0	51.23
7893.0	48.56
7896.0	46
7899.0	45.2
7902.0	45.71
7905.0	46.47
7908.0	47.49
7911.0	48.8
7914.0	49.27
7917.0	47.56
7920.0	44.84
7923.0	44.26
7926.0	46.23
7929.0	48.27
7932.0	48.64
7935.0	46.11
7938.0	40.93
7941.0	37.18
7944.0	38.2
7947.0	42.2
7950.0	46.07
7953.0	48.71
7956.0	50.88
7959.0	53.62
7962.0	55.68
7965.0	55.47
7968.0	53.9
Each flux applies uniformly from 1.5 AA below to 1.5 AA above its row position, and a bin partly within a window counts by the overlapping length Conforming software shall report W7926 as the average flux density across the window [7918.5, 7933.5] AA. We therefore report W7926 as 46.4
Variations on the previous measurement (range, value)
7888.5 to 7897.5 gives 48.6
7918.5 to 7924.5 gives 44.6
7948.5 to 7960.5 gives 49.8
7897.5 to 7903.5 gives 45.5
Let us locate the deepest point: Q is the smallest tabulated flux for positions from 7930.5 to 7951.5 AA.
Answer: 37.18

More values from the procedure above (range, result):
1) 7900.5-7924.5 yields 44.26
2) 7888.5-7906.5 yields 45.2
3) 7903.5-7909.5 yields 46.47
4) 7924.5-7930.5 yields 46.23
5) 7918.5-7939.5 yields 40.93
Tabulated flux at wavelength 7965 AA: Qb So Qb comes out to 55.47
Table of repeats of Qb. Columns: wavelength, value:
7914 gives 49.27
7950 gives 46.07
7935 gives 46.11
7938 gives 40.93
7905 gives 46.47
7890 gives 51.23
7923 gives 44.26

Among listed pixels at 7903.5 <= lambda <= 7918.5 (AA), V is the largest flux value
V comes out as 49.27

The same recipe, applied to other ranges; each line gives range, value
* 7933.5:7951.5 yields 46.11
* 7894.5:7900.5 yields 46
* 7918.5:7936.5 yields 48.64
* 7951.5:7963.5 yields 55.68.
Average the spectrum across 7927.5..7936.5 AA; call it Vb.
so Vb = 47.7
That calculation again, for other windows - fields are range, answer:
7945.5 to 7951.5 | 44.1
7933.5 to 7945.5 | 40.6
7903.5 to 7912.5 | 47.6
